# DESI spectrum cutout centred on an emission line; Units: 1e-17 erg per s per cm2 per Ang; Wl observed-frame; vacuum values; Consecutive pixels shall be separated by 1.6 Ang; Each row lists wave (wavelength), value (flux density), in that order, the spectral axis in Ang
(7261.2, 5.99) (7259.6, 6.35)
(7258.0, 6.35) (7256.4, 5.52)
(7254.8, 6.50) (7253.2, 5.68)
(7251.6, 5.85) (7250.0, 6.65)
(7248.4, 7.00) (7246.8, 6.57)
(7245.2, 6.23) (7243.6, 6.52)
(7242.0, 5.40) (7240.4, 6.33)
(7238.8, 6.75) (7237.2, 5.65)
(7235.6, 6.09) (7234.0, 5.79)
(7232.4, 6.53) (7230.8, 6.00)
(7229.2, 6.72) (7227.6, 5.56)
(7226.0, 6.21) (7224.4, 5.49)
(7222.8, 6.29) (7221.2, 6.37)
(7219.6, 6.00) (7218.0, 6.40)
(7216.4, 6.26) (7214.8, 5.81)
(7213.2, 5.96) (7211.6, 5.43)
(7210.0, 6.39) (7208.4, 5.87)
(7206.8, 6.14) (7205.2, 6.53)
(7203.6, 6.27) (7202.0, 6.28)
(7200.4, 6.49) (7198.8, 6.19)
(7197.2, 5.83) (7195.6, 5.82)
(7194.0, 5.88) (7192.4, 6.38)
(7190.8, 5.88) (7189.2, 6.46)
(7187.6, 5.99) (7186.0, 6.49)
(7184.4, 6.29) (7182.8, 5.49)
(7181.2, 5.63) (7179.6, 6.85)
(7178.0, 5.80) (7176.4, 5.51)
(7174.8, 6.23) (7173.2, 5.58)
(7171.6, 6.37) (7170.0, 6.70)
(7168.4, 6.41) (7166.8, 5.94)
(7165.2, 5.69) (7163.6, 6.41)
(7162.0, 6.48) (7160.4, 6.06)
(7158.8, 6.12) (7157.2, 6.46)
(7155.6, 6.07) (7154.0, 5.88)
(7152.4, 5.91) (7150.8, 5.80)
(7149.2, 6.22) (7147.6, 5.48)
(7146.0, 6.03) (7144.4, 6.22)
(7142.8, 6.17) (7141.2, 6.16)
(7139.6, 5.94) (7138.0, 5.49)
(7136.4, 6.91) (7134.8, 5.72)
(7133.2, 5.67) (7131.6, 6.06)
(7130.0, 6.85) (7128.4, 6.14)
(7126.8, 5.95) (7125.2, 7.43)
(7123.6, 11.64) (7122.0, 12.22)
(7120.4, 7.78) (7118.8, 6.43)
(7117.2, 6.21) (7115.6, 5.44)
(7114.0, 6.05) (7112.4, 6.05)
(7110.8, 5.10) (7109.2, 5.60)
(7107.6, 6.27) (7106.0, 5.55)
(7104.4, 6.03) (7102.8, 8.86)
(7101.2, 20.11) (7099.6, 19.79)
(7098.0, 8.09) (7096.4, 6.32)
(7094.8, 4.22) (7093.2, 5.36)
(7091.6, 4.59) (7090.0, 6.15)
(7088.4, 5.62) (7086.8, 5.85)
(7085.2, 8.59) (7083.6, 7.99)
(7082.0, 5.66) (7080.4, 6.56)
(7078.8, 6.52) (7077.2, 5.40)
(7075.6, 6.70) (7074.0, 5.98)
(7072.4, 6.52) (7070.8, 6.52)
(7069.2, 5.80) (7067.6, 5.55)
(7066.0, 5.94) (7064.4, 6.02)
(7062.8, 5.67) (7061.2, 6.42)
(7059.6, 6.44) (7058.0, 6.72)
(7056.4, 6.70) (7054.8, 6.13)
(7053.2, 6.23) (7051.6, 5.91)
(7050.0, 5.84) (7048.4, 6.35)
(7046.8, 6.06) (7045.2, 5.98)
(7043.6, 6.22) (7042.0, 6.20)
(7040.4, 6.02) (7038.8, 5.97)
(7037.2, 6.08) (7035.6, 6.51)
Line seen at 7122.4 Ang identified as [N II] 6583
